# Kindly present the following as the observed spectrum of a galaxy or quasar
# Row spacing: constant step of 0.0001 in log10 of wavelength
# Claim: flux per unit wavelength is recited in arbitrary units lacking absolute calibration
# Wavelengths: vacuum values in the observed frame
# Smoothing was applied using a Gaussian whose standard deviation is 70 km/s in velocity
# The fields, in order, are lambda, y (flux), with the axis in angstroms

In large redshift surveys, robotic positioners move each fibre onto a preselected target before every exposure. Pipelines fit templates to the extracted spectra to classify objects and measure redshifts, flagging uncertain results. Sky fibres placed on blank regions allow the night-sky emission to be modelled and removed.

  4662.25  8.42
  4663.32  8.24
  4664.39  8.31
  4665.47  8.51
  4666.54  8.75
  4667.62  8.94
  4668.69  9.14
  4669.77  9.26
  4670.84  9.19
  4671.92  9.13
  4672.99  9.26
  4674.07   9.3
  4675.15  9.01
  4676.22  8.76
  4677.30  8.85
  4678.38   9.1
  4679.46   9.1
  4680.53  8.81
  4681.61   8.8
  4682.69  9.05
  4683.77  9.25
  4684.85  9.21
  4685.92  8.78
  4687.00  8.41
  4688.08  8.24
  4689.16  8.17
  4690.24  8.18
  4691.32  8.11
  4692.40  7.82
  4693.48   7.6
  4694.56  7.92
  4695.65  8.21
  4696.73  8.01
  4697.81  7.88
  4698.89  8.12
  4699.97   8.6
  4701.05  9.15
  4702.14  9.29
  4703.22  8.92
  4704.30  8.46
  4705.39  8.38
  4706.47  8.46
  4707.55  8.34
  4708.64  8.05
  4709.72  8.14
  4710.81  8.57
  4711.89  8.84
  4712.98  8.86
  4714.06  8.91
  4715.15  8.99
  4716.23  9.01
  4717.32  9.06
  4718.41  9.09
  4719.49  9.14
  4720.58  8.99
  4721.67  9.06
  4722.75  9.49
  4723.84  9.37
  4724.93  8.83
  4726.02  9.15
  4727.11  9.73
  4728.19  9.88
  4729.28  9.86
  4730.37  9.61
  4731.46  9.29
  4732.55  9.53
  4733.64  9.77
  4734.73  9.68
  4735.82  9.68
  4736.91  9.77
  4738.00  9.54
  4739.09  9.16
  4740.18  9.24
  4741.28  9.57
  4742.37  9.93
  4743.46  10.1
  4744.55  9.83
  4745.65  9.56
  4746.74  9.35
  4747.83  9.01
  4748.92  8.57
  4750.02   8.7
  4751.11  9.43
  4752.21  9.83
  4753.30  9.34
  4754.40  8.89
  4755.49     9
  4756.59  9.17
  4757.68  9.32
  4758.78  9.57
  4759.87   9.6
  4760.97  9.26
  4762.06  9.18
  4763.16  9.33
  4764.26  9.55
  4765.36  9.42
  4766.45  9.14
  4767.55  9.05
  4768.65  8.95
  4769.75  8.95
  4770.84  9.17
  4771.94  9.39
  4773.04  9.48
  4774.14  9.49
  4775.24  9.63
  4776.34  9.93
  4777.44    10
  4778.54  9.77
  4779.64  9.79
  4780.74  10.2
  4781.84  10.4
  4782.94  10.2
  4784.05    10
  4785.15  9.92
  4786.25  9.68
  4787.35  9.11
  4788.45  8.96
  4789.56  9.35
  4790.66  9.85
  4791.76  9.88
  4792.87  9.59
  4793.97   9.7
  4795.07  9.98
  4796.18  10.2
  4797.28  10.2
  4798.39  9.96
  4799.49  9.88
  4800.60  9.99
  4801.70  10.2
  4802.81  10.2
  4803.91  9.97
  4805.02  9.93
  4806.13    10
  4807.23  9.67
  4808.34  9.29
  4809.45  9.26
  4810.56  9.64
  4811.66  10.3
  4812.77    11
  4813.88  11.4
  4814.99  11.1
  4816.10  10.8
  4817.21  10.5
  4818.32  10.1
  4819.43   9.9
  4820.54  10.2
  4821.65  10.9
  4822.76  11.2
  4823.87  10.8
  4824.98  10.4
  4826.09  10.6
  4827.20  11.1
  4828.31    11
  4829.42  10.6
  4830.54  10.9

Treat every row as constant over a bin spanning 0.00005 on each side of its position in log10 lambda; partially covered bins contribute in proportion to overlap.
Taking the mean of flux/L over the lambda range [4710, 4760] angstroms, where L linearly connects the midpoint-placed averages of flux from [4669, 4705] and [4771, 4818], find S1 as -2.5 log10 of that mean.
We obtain -0.01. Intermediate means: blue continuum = 8.66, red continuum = 9.94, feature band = 9.32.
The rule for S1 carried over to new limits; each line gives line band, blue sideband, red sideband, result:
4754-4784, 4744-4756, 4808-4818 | 0.01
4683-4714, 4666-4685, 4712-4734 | 0.09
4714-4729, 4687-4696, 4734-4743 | -0.02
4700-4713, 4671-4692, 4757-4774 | 0.04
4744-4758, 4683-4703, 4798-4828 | 0.01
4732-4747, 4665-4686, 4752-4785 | -0.03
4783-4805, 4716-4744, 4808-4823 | 0.04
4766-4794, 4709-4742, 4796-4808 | 0.02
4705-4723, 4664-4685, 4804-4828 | 0.07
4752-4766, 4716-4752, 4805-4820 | 0.04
